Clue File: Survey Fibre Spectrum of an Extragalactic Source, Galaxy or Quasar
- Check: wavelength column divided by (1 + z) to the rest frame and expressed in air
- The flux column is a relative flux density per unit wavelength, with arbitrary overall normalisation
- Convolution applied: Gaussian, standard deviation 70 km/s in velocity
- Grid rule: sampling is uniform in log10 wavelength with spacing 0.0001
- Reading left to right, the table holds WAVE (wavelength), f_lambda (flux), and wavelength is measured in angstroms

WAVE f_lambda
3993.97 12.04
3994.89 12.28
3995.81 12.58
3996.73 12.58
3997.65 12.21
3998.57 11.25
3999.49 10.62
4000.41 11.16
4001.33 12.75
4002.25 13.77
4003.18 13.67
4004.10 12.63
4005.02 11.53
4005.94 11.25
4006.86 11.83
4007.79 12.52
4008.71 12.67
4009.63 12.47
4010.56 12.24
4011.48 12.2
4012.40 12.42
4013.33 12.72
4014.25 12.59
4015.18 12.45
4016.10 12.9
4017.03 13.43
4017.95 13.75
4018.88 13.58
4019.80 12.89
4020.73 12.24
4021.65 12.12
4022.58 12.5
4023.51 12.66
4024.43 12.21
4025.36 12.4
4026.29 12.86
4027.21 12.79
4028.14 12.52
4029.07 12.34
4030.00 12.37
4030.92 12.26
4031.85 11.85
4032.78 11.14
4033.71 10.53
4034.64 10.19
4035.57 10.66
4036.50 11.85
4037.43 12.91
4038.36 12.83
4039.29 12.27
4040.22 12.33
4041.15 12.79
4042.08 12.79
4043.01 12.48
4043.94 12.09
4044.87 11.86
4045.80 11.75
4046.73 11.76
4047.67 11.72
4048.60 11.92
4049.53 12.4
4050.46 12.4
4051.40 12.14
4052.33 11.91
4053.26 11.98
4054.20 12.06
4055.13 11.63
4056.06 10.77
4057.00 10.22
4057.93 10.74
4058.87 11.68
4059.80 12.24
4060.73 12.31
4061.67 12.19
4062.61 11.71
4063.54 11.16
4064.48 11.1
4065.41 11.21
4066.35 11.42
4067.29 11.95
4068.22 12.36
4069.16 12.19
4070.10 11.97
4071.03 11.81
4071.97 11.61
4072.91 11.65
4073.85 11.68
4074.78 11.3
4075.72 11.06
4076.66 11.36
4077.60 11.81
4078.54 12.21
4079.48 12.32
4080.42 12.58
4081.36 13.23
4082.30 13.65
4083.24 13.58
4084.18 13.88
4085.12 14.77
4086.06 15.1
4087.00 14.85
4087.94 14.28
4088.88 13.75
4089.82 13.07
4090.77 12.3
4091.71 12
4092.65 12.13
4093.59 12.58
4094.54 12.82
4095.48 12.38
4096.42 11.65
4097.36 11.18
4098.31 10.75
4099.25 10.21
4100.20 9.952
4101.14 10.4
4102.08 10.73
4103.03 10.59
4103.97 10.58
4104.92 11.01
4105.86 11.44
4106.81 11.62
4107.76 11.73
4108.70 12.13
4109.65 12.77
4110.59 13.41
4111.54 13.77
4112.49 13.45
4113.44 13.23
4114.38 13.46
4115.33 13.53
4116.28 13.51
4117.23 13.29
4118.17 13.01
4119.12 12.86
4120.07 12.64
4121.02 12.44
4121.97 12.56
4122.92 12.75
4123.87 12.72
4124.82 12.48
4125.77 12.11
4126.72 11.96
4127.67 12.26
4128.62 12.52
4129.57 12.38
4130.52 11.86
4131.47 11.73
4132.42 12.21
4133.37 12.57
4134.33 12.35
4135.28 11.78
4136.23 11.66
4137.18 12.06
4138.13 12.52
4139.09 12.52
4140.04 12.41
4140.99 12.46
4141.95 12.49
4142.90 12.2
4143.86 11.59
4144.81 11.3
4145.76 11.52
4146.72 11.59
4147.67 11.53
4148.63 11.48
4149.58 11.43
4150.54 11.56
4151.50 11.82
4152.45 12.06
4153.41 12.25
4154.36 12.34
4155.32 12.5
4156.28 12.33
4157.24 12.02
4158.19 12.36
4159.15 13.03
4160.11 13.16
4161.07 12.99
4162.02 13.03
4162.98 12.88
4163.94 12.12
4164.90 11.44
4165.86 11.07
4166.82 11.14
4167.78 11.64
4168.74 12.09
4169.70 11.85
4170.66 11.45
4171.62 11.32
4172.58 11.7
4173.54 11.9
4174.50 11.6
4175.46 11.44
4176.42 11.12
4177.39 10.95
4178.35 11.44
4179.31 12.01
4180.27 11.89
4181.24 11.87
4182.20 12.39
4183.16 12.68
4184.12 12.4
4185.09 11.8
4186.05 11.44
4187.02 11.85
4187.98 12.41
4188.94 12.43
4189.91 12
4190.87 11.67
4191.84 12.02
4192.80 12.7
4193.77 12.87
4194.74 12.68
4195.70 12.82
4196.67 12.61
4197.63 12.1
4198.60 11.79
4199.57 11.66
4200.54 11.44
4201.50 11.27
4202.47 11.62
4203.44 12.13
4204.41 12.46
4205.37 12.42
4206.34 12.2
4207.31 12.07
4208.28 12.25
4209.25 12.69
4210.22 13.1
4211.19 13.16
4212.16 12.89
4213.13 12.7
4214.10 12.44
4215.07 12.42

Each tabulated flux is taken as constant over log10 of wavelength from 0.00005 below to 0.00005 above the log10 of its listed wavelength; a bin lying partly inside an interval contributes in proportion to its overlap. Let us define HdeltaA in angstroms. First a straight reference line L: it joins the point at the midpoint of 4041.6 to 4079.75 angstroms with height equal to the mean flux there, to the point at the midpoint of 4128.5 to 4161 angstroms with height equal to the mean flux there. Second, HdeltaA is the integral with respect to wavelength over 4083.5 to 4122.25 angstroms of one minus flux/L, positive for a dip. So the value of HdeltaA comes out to -1.8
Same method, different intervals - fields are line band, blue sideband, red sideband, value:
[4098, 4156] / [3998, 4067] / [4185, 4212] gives 0.3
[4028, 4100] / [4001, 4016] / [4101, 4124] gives 2.0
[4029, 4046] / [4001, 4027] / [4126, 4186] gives 0.8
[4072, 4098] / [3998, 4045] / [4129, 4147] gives -1.1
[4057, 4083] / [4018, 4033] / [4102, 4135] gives 1.2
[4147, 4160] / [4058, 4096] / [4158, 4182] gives -0.1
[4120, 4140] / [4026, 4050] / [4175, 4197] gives -0.4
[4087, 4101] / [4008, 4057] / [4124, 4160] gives 0.0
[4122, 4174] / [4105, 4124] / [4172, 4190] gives 0.9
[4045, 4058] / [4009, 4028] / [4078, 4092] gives 1.3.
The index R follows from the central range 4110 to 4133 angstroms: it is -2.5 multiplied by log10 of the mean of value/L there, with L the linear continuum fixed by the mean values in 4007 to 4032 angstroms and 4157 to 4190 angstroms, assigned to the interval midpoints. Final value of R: -0.05 mag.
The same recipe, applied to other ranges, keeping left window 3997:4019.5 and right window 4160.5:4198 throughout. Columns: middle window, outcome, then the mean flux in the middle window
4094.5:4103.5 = 0.11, 11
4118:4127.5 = -0.03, 12.5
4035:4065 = 0.04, 11.9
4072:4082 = 0.03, 11.9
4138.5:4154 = 0.02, 11.9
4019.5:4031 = -0.01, 12.5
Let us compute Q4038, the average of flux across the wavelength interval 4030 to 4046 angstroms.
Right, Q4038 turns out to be 11.9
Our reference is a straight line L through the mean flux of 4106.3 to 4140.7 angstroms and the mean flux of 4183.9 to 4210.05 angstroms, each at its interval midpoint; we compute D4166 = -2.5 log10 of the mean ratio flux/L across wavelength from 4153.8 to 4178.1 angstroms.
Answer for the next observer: 0.03 mag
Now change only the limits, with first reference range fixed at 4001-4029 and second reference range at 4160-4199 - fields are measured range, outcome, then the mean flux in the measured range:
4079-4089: -0.12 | 13.8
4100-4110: 0.10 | 11.2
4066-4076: 0.06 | 11.7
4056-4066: 0.09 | 11.4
